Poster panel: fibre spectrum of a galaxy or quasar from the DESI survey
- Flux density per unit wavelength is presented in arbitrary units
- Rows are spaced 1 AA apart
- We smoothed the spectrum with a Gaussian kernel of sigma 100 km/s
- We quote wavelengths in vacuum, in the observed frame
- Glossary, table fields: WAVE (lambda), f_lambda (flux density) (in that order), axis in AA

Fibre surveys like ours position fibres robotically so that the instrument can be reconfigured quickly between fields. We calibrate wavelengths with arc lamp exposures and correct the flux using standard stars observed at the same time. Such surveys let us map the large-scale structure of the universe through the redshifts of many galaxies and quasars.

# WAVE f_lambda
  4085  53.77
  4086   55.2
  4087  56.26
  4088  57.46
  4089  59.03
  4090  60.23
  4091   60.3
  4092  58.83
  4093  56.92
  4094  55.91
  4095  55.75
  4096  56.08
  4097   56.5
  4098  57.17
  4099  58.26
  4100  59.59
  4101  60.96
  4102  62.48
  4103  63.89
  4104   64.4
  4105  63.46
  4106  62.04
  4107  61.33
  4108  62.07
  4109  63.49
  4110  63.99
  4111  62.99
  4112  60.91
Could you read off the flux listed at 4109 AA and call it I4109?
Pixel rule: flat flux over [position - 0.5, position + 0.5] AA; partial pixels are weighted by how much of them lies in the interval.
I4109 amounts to 63.49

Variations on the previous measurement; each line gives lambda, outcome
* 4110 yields 63.99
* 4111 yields 62.99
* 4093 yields 56.92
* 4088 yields 57.46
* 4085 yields 53.77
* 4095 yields 55.75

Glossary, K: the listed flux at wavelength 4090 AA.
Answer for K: 60.23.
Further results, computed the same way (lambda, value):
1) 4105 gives 63.46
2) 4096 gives 56.08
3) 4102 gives 62.48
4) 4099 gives 58.26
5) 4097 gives 56.5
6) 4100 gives 59.59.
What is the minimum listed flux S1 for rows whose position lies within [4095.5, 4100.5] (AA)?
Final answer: 56.08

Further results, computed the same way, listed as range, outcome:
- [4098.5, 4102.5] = 58.26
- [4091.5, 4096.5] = 55.75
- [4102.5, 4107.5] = 61.33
